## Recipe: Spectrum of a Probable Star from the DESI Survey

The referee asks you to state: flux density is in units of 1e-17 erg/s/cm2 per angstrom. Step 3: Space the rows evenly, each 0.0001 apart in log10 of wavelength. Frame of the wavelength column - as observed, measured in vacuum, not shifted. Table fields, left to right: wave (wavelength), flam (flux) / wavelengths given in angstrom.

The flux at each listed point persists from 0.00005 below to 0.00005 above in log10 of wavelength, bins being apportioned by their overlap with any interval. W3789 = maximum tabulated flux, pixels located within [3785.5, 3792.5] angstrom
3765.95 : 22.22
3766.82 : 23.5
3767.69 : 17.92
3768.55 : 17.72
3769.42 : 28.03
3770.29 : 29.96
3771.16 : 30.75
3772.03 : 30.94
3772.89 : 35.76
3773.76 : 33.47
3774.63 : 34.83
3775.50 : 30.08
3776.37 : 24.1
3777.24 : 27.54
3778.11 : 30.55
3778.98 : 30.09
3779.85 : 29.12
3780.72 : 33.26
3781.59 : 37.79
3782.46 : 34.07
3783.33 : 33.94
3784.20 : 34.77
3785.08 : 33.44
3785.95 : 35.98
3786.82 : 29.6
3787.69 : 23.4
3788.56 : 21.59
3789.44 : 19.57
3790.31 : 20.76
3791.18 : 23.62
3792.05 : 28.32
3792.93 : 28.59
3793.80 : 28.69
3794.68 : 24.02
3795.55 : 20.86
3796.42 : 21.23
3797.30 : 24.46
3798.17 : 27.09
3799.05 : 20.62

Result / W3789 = 35.98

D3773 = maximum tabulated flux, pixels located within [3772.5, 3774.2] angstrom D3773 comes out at 35.76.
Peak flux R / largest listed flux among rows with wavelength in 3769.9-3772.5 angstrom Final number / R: 30.94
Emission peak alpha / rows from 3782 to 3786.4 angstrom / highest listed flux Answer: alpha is 35.98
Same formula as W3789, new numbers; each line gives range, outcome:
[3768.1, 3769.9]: 28.03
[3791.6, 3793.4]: 28.59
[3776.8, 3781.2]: 33.26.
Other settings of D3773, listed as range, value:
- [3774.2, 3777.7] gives 34.83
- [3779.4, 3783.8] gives 37.79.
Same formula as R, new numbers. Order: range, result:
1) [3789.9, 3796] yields 28.69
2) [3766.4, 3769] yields 23.5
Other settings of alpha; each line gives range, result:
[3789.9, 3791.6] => 23.62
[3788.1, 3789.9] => 21.59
